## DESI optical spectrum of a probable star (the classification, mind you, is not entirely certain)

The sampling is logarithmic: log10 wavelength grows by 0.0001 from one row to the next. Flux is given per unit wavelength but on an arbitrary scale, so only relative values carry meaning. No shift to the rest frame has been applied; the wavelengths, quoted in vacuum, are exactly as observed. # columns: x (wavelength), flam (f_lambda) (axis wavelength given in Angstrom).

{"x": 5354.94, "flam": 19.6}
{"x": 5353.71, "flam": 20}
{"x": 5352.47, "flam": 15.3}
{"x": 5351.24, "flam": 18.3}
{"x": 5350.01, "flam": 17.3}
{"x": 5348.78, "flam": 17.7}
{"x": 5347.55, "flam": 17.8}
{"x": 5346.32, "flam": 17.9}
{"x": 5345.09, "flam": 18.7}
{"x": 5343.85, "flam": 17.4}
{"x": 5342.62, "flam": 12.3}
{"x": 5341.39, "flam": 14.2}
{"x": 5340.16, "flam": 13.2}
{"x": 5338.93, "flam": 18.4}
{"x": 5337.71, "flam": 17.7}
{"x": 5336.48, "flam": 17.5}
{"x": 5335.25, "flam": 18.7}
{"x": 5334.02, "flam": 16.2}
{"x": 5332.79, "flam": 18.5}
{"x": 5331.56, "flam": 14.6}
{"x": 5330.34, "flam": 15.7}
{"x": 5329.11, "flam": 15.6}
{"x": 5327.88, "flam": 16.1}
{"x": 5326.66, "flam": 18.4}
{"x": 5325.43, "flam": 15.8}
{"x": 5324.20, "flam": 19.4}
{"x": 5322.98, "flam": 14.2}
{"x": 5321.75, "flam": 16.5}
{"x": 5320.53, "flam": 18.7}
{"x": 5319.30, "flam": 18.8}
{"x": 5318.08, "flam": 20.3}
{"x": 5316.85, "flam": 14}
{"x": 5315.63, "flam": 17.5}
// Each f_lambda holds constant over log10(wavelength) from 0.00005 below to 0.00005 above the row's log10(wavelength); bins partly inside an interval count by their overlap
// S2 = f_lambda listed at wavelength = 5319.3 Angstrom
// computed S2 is 18.8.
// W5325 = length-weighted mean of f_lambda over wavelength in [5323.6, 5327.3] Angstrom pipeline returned 17.8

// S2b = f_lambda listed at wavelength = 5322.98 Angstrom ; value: 14.2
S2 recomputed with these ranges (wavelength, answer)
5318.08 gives 20.3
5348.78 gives 17.7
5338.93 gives 18.4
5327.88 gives 16.1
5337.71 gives 17.7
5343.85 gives 17.4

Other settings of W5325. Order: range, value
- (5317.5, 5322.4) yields 18.5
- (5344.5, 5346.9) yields 18.3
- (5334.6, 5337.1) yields 18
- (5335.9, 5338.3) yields 17.6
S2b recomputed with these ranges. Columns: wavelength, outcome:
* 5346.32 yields 17.9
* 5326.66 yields 18.4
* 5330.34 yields 15.7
